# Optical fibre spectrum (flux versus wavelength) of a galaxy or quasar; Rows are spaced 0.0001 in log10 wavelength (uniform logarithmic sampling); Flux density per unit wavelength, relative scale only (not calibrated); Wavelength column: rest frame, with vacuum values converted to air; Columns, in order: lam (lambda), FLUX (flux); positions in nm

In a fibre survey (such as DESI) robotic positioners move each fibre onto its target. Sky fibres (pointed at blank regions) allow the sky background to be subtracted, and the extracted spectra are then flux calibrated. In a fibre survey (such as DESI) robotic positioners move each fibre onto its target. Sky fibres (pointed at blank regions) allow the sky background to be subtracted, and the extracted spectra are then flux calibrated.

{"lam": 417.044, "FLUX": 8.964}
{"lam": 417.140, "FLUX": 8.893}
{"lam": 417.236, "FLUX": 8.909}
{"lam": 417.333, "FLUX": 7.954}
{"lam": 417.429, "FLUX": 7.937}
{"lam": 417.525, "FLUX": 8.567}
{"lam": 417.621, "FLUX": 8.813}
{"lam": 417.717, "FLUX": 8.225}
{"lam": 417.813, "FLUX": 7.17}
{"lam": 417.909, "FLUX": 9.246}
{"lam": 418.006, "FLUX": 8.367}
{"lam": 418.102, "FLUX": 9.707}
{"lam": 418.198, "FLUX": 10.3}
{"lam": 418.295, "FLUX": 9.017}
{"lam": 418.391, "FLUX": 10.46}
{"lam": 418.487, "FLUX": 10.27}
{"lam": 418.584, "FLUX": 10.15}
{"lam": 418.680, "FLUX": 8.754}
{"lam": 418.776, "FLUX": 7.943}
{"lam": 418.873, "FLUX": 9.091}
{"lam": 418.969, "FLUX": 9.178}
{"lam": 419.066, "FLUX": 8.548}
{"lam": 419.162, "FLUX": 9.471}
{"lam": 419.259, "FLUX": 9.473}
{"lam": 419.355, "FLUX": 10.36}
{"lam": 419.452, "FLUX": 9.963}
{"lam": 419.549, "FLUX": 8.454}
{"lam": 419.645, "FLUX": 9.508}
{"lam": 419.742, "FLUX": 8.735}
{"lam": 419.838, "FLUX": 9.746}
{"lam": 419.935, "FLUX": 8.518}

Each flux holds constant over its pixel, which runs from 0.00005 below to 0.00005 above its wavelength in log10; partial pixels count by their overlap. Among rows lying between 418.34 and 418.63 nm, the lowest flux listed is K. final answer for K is 10.15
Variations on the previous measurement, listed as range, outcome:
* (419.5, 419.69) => 8.454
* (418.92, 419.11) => 8.548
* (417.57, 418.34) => 7.17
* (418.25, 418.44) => 9.017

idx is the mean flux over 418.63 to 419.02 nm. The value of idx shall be 8.75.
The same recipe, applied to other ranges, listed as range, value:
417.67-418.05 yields 8.24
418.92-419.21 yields 9.08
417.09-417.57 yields 8.44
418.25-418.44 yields 9.79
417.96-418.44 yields 9.59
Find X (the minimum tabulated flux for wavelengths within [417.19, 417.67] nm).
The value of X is 7.937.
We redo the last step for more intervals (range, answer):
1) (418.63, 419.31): 7.943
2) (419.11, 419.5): 9.471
